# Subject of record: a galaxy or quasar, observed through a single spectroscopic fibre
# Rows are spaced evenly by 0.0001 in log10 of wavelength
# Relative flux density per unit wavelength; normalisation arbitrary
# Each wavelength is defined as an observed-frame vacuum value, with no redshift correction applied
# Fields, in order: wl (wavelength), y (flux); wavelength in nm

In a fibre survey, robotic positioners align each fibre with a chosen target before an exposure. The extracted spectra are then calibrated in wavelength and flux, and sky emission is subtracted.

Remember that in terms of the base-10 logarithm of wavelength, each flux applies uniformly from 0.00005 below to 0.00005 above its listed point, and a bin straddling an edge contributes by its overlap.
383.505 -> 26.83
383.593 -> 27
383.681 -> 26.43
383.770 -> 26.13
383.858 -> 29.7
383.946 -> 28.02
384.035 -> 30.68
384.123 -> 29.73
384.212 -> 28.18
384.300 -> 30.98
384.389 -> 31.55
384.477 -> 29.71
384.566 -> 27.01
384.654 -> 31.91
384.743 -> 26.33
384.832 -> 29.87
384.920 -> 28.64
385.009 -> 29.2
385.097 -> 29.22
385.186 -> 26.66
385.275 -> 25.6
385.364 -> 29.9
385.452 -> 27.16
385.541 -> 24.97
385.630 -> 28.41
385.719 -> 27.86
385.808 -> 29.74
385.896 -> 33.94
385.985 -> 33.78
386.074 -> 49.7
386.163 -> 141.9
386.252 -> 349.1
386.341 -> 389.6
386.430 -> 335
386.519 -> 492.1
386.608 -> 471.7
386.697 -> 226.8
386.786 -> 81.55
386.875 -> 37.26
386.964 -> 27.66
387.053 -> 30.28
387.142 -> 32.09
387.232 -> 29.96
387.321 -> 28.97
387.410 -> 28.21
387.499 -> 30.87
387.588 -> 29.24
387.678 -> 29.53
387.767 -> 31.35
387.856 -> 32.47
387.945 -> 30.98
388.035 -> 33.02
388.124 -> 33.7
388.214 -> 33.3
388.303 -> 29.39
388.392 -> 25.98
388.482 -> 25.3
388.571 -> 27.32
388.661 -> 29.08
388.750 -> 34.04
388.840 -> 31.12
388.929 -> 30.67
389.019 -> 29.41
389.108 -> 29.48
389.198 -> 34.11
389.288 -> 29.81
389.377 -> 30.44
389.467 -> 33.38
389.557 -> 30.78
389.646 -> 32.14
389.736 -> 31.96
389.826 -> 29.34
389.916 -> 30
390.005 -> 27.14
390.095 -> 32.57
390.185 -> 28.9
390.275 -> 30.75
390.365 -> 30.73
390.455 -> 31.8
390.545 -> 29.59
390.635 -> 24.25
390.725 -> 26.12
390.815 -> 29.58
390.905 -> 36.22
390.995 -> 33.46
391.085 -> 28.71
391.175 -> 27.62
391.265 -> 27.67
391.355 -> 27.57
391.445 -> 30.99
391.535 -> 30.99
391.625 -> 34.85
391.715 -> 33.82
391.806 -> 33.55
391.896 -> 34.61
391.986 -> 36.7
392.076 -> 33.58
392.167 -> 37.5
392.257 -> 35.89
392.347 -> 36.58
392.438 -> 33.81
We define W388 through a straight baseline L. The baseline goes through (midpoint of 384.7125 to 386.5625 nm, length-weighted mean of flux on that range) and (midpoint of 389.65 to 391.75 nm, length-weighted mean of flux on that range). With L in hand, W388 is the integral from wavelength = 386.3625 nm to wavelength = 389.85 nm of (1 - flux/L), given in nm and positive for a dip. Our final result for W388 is 0.33 nm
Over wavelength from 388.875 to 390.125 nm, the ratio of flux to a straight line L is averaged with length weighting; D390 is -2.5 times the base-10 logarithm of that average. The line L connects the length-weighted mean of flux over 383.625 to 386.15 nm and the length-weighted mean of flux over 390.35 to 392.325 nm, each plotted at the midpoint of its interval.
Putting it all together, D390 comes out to 0.025 mag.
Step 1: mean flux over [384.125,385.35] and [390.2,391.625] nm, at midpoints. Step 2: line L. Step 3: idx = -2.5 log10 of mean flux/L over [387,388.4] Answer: -0.05 mag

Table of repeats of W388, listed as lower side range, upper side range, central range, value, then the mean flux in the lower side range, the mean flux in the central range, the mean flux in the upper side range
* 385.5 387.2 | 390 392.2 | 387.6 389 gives 0.97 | 149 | 30.4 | 31.2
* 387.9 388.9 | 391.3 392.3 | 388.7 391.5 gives 0.14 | 30.3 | 30.3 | 33.6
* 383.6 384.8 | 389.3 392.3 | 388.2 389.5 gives 0.02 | 28.9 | 30.1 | 31.3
